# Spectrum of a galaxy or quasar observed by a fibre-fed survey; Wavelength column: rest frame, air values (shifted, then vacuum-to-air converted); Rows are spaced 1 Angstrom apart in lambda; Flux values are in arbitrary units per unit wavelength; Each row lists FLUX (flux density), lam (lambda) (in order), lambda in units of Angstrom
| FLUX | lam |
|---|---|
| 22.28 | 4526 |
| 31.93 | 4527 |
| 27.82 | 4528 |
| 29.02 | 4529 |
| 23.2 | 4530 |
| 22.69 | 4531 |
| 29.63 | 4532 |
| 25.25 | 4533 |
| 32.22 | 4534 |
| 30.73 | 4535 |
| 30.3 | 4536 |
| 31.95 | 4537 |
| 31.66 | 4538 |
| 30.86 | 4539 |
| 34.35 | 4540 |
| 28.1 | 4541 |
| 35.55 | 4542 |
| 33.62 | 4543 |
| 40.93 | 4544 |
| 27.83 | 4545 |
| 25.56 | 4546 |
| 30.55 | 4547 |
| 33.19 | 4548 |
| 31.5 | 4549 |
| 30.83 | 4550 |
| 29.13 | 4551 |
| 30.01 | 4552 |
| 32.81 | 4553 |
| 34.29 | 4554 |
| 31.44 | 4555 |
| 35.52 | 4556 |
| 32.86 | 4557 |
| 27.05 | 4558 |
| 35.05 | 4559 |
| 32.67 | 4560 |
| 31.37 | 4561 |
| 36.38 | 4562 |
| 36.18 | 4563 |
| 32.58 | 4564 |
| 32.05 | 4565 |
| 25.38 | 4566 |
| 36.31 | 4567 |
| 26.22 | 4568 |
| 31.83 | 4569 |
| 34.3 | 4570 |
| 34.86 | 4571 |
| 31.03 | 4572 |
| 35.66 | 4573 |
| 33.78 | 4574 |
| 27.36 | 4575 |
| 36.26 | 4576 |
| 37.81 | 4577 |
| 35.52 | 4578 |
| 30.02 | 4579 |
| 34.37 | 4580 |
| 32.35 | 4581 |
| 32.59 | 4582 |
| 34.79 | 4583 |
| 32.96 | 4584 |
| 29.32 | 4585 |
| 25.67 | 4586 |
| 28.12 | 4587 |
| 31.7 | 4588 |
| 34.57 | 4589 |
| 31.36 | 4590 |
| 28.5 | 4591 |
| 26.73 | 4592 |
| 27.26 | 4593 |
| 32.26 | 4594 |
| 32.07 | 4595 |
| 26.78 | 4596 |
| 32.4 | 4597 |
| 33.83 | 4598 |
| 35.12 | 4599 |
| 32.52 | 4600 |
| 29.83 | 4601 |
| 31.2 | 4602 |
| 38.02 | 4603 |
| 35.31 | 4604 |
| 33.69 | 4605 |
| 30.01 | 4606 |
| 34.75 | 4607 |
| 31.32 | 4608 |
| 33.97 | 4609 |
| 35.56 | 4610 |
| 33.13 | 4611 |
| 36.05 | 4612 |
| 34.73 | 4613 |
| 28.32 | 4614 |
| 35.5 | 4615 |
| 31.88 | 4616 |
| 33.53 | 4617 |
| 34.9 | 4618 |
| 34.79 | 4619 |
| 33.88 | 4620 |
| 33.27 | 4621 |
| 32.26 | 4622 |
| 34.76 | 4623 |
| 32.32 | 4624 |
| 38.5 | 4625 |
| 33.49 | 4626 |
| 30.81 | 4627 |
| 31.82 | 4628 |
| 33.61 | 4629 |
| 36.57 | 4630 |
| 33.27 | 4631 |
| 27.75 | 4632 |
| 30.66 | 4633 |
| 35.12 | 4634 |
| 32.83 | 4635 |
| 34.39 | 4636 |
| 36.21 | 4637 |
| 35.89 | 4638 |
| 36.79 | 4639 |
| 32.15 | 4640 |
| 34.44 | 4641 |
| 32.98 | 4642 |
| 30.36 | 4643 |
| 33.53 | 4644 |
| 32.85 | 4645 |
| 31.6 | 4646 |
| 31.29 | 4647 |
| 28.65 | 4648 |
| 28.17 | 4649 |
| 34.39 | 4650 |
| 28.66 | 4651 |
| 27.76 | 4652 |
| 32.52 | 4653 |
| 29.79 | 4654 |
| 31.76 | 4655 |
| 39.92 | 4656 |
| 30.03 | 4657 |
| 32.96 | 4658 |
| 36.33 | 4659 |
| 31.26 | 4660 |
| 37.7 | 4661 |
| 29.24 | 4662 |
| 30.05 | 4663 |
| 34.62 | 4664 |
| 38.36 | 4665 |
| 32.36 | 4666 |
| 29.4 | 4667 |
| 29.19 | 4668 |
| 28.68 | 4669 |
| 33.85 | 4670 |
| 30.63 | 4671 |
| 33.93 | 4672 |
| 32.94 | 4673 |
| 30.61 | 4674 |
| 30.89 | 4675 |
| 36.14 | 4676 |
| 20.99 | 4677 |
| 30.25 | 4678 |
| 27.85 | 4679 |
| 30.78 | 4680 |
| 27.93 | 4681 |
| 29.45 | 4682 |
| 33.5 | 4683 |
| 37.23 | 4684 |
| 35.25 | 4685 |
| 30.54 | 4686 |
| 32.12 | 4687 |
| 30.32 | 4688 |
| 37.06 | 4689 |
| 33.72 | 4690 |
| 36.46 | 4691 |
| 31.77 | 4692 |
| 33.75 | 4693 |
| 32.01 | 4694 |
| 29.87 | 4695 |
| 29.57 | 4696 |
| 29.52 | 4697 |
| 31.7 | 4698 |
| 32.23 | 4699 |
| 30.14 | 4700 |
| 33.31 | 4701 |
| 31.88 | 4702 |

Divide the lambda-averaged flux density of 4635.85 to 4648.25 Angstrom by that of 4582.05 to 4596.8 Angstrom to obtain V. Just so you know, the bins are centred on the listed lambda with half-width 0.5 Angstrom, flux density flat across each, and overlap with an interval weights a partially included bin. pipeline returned 1.1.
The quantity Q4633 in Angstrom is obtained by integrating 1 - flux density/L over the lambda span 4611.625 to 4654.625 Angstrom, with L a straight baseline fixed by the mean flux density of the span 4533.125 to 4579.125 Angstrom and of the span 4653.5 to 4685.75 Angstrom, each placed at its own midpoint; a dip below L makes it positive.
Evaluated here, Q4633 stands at -1.0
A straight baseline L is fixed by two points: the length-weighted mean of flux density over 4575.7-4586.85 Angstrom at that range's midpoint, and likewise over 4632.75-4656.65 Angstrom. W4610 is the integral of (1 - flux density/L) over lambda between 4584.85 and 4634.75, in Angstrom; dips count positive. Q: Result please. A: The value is 0.3 Angstrom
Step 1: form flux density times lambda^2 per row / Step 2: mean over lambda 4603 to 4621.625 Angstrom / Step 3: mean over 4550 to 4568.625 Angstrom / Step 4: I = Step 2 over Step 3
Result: 1.08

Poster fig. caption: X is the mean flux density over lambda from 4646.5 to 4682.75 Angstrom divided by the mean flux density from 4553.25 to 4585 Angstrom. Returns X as 0.95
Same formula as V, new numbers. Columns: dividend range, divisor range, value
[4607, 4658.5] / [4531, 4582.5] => 1.03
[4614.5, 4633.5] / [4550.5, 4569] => 1.04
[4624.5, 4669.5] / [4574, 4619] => 1.01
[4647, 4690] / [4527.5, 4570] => 1.02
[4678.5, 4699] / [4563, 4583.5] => 0.98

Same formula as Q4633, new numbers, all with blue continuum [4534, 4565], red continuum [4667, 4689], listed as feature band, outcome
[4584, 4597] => 0.8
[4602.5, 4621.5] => -1.3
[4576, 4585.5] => -0.5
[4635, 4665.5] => -1.4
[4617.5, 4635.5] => -1.0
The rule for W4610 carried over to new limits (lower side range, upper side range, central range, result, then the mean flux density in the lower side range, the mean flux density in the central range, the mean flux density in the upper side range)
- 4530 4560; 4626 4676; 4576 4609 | -0.3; 31.1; 32.1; 32.5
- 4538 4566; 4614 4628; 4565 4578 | 0.0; 32.2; 32.7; 33.6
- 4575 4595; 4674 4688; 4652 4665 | -0.8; 31.6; 33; 31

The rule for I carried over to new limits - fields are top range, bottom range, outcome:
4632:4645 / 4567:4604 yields 1.07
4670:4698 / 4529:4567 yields 1.08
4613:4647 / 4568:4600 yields 1.07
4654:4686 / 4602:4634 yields 0.98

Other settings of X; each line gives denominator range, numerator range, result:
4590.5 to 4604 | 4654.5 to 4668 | 1.06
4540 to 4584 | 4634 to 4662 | 1.01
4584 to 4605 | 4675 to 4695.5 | 1.02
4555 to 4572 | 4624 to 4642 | 1.04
